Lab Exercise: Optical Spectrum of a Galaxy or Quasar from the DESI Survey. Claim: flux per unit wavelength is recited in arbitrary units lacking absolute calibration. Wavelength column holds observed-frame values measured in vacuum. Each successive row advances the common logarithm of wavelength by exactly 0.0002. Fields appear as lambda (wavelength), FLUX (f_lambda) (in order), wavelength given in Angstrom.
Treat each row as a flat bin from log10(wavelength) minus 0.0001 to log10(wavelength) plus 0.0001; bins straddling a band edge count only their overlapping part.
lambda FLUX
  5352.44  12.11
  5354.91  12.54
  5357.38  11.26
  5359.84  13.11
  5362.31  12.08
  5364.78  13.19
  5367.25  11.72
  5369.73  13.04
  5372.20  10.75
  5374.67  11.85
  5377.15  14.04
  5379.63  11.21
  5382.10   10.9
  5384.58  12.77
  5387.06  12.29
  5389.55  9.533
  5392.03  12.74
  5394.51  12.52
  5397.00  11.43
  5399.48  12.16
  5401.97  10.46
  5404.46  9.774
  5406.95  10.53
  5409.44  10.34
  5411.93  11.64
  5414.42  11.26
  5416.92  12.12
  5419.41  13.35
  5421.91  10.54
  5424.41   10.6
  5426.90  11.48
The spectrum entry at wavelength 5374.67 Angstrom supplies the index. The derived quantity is 11.85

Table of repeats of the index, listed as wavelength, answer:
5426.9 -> 11.48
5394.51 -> 12.52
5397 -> 11.43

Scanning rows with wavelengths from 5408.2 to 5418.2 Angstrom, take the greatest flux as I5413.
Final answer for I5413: 12.12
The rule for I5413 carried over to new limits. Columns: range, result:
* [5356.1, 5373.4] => 13.19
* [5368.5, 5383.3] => 14.04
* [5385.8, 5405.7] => 12.74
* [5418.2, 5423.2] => 13.35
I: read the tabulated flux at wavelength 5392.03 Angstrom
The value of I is 12.74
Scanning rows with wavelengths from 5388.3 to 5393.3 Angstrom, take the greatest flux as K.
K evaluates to 12.74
